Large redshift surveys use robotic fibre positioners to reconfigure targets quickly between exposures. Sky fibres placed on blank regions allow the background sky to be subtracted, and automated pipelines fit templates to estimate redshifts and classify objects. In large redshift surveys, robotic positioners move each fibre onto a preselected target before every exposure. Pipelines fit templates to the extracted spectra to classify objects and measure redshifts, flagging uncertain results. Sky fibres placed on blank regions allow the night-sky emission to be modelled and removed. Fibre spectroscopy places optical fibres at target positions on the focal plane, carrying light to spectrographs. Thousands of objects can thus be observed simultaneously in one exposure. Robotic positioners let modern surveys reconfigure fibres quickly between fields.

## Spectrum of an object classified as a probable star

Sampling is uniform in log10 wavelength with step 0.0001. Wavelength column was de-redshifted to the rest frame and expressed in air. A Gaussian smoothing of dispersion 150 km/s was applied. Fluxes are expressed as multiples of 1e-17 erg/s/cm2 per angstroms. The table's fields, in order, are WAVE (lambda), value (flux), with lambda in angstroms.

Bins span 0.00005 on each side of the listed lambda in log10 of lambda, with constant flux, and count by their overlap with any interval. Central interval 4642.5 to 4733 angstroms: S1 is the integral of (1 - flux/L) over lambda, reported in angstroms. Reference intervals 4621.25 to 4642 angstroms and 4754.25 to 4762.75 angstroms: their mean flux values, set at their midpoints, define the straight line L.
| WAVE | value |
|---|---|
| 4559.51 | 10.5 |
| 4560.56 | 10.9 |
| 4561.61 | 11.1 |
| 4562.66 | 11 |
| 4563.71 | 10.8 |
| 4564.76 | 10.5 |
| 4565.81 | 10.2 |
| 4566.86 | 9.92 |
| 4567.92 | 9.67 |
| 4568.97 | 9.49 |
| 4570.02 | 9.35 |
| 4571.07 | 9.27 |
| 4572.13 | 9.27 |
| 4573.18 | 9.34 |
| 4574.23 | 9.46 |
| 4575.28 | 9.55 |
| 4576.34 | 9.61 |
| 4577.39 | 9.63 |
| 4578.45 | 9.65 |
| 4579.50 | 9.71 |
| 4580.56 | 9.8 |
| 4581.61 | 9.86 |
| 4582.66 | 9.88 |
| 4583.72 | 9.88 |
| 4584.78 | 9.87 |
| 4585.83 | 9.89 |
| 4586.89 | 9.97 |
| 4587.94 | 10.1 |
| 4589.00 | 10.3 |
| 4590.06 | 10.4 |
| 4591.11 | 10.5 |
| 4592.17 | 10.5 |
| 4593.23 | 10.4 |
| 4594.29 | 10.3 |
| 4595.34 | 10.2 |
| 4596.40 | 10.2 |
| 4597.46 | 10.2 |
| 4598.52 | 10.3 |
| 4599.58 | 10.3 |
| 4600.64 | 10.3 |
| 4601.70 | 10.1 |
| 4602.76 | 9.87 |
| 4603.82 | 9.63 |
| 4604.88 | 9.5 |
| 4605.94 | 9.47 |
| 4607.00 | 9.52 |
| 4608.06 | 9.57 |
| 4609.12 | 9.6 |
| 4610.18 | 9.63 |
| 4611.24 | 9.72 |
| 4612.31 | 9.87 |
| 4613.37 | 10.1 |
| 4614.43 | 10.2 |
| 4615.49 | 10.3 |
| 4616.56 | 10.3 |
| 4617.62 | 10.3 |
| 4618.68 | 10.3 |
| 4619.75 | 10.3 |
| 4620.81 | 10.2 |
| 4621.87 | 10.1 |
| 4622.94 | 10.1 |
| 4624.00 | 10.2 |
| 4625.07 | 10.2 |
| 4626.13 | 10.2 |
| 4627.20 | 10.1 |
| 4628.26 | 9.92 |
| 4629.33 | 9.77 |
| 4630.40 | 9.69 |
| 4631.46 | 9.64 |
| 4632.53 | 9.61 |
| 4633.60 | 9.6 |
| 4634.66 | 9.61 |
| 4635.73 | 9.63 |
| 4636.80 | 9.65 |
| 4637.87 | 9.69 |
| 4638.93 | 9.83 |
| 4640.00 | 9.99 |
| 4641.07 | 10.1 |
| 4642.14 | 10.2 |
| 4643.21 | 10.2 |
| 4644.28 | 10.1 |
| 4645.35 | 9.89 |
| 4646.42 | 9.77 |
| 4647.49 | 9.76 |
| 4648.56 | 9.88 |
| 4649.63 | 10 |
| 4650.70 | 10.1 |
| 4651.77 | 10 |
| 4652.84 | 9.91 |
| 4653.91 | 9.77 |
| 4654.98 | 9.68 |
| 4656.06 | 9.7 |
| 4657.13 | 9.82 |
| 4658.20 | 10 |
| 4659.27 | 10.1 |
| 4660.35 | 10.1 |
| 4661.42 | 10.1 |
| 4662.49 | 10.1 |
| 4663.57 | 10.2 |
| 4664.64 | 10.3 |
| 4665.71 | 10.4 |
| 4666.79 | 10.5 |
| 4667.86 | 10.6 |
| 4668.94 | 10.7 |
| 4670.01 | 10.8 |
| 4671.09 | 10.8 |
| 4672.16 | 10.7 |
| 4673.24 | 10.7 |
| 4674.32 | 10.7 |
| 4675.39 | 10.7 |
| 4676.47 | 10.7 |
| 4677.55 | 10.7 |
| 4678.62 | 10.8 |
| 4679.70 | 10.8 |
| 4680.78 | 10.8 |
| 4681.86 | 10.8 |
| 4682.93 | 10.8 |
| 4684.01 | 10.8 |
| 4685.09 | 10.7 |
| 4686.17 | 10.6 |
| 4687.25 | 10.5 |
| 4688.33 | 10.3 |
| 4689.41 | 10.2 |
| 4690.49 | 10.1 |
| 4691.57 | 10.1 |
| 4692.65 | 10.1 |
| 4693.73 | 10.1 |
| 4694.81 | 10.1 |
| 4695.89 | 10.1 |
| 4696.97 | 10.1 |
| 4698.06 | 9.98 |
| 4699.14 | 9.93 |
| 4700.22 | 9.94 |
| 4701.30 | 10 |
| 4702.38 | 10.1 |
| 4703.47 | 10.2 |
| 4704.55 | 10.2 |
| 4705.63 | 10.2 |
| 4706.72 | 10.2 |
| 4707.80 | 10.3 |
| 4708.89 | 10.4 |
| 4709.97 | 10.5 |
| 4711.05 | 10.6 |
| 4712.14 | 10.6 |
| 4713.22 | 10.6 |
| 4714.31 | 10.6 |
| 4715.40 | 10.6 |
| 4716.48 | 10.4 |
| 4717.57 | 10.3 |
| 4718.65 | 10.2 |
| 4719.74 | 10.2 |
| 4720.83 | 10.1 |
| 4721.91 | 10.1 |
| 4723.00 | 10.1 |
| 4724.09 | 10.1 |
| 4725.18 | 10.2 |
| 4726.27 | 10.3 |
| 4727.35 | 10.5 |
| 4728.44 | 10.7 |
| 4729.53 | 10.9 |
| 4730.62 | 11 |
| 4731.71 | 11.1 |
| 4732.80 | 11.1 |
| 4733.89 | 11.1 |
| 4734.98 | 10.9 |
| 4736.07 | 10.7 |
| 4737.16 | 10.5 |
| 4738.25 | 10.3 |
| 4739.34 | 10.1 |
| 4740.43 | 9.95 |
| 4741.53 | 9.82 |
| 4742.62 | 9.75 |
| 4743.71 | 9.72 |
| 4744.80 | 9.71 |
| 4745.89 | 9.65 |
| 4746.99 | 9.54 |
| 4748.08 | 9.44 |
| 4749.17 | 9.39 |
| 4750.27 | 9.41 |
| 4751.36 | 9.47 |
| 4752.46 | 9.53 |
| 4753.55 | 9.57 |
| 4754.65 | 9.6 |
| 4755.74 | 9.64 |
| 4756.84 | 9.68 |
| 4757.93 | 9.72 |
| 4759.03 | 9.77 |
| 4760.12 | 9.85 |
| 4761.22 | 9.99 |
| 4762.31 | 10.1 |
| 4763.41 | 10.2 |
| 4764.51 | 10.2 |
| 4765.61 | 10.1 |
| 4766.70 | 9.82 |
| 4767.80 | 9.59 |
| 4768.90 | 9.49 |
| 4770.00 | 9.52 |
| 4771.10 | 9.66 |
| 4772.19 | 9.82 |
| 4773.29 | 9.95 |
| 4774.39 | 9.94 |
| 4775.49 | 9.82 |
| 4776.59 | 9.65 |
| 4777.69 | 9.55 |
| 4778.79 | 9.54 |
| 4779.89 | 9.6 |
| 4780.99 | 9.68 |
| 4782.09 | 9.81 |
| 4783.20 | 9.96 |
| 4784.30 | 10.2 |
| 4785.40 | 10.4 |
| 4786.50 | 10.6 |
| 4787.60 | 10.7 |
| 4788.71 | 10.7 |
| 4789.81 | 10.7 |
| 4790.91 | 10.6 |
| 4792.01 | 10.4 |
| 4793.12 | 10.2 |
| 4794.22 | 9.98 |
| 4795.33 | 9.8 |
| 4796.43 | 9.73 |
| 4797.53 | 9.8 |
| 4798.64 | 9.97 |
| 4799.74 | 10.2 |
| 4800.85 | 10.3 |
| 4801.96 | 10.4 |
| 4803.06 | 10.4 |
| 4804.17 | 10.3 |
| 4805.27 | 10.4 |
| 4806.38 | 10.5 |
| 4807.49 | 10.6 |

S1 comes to -4.4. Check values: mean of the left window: 9.88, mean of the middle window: 10.3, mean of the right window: 9.8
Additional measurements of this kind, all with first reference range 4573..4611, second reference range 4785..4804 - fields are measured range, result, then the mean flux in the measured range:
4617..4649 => 0.1 angstroms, 9.95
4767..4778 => 0.6 angstroms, 9.7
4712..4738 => -1.0 angstroms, 10.5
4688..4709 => 0.0 angstroms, 10.1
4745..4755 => 0.7 angstroms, 9.51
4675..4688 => -0.8 angstroms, 10.7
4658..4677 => -0.8 angstroms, 10.5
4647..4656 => 0.1 angstroms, 9.88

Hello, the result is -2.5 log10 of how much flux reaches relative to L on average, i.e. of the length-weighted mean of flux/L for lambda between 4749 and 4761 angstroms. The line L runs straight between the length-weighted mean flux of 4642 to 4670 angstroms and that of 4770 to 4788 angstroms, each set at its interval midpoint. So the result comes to 0.04 mag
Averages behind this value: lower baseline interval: 10.1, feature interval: 9.62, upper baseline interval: 9.91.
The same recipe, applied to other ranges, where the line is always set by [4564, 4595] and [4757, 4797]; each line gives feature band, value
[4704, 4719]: -0.050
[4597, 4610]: 0.004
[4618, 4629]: -0.027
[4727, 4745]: -0.055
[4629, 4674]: -0.014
